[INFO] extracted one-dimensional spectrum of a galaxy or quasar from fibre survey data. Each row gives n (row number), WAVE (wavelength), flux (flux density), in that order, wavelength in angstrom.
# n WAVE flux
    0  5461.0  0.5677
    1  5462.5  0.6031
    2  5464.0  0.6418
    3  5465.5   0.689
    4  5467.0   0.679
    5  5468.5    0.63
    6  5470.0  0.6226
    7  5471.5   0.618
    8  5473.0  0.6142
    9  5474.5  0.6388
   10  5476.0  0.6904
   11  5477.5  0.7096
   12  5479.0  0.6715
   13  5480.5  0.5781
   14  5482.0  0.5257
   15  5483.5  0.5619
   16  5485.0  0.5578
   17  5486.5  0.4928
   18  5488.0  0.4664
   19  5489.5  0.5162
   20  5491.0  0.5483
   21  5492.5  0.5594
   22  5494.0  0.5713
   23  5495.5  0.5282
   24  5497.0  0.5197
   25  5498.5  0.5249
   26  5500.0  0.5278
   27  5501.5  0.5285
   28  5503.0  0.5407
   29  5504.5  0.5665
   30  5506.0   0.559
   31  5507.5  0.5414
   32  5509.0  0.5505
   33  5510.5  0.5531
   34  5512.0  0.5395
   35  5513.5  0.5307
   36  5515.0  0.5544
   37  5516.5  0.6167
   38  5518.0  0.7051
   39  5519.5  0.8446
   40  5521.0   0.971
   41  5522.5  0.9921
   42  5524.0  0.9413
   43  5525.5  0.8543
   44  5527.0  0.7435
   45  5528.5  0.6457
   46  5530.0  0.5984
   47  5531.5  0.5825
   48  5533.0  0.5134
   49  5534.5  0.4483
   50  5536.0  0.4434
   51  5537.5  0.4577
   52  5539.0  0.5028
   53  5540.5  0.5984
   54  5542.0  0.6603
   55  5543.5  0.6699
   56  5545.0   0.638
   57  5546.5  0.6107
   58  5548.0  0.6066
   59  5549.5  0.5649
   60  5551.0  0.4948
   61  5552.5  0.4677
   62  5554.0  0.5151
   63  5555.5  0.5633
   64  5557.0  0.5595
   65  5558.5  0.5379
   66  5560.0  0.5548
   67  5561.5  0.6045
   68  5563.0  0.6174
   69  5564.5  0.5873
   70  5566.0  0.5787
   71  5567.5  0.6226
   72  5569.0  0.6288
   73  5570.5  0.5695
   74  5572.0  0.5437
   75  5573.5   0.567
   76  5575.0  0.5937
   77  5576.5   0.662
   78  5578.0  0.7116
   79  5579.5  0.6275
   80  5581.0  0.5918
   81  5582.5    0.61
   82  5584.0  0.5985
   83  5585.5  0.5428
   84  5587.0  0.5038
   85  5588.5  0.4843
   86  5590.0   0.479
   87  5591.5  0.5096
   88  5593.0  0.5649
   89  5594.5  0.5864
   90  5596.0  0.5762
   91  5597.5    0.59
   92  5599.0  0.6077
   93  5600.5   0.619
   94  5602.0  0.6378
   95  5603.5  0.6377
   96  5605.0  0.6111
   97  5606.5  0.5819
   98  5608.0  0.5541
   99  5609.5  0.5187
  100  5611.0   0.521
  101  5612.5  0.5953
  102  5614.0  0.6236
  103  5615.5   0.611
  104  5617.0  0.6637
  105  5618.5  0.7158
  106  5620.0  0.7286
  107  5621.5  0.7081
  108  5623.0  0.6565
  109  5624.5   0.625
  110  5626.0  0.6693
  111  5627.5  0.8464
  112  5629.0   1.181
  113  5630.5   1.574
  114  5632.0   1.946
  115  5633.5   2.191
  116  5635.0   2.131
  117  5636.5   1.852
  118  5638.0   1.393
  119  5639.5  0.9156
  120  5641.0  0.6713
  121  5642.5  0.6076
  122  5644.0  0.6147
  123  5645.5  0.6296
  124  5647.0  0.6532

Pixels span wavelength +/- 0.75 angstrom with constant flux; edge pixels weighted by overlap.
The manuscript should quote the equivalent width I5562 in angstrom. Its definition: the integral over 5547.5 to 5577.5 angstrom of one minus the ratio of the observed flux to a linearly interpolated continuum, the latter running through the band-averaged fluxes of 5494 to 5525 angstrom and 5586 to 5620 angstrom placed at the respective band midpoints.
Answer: 1.6 angstrom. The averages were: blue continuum 0.632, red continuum 0.584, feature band 0.573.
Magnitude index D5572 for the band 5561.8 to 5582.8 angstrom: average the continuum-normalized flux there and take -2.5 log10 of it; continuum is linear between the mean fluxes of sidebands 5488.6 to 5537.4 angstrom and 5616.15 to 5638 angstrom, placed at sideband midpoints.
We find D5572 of 0.436 mag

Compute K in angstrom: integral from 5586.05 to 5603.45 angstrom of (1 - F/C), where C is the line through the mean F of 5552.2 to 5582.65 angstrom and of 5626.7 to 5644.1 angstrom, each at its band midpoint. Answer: 6.48 angstrom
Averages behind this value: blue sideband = 0.588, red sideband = 1.35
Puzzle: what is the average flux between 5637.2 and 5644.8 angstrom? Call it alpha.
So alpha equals 0.846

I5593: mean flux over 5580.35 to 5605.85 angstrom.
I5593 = 0.574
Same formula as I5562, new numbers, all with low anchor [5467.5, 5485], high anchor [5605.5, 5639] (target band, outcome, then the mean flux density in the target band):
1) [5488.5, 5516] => 5.8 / 0.542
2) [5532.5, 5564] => 9.8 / 0.554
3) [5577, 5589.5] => 4.3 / 0.583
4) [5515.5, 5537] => 1.2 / 0.702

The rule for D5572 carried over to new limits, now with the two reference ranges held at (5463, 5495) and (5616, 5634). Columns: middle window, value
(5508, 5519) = 0.20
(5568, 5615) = 0.50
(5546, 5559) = 0.43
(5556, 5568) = 0.40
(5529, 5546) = 0.35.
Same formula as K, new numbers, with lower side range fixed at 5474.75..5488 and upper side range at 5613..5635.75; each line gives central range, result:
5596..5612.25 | 6.6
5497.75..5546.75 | 6.8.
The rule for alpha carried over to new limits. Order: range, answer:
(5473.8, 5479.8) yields 0.677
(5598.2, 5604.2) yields 0.625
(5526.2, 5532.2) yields 0.645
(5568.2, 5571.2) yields 0.6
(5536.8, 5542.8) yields 0.557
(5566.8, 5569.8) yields 0.625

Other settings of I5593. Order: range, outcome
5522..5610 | 0.594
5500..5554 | 0.615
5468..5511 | 0.569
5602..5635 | 0.87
